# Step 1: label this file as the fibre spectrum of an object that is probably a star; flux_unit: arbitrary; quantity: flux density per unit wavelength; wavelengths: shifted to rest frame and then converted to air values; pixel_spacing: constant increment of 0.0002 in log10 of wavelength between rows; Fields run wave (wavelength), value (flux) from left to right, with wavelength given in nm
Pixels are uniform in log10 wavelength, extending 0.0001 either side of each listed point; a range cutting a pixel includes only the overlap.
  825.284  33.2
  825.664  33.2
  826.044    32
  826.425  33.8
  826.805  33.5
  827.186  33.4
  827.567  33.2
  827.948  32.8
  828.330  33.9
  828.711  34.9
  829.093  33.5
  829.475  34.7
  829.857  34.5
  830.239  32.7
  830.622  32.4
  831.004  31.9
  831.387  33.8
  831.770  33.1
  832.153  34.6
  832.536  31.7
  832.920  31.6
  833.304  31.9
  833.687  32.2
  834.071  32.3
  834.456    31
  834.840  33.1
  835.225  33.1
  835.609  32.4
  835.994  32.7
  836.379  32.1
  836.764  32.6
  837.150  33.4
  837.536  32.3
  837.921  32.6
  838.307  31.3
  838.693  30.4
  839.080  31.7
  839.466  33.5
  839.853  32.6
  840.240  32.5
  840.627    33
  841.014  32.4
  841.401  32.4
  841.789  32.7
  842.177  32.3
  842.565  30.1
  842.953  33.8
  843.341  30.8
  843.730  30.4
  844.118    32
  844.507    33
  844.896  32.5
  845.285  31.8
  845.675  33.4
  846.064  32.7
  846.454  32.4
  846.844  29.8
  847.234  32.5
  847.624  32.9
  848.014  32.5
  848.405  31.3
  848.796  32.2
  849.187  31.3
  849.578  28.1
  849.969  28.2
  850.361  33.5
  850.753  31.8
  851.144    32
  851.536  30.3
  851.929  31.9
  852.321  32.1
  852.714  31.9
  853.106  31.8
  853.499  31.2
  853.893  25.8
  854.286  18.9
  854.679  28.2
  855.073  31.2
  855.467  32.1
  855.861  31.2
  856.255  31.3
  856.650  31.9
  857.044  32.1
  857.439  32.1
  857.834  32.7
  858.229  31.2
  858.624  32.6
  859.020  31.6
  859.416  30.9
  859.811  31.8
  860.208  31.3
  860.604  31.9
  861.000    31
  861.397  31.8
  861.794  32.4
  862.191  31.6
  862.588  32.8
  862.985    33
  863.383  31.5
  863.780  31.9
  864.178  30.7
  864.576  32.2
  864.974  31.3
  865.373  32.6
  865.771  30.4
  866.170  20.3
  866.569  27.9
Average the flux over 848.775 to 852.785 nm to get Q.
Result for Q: 31.1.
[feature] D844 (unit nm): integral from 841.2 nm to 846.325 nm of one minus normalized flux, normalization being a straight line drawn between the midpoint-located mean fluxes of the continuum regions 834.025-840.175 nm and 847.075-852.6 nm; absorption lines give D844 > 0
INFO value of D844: -0.04 nm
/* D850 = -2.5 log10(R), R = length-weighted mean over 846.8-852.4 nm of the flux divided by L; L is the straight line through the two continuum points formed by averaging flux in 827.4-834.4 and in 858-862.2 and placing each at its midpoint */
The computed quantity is 0.026 mag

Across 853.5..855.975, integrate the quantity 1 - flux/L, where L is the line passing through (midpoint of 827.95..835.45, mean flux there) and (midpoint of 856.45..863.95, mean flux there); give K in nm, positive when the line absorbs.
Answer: 0.31 nm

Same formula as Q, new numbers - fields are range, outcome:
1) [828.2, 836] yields 33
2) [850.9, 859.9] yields 30.7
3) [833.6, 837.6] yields 32.5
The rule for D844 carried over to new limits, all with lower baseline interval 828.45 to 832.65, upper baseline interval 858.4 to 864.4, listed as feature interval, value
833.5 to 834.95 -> 0.05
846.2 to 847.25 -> 0.04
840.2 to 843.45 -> 0.06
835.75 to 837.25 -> 0.02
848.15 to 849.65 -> 0.07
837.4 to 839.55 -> 0.08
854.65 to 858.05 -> 0.05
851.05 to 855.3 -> 0.36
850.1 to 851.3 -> 0.01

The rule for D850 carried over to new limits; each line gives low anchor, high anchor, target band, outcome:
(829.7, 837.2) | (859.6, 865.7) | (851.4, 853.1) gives 0.017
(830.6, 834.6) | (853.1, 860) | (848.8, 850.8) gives 0.013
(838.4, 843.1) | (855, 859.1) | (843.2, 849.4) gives 0.005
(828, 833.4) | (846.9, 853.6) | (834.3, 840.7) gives 0.008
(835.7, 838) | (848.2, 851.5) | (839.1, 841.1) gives -0.017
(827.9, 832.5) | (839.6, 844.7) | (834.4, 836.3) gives 0.013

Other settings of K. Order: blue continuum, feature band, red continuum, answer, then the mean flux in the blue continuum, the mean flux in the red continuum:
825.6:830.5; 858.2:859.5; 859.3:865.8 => 0.011 nm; 33.5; 31.8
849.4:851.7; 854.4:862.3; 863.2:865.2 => -0.061 nm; 30.7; 31.5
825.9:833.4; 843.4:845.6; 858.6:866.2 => 0.030 nm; 33.2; 31.4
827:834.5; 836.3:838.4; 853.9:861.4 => 0.001 nm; 33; 30.7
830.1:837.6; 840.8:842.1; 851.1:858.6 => -0.027 nm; 32.5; 30.5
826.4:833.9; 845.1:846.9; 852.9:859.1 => -0.042 nm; 33.2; 30.4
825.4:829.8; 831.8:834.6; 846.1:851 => 0.062 nm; 33.6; 31.4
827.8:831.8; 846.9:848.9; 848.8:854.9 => -0.104 nm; 33.5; 29.9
